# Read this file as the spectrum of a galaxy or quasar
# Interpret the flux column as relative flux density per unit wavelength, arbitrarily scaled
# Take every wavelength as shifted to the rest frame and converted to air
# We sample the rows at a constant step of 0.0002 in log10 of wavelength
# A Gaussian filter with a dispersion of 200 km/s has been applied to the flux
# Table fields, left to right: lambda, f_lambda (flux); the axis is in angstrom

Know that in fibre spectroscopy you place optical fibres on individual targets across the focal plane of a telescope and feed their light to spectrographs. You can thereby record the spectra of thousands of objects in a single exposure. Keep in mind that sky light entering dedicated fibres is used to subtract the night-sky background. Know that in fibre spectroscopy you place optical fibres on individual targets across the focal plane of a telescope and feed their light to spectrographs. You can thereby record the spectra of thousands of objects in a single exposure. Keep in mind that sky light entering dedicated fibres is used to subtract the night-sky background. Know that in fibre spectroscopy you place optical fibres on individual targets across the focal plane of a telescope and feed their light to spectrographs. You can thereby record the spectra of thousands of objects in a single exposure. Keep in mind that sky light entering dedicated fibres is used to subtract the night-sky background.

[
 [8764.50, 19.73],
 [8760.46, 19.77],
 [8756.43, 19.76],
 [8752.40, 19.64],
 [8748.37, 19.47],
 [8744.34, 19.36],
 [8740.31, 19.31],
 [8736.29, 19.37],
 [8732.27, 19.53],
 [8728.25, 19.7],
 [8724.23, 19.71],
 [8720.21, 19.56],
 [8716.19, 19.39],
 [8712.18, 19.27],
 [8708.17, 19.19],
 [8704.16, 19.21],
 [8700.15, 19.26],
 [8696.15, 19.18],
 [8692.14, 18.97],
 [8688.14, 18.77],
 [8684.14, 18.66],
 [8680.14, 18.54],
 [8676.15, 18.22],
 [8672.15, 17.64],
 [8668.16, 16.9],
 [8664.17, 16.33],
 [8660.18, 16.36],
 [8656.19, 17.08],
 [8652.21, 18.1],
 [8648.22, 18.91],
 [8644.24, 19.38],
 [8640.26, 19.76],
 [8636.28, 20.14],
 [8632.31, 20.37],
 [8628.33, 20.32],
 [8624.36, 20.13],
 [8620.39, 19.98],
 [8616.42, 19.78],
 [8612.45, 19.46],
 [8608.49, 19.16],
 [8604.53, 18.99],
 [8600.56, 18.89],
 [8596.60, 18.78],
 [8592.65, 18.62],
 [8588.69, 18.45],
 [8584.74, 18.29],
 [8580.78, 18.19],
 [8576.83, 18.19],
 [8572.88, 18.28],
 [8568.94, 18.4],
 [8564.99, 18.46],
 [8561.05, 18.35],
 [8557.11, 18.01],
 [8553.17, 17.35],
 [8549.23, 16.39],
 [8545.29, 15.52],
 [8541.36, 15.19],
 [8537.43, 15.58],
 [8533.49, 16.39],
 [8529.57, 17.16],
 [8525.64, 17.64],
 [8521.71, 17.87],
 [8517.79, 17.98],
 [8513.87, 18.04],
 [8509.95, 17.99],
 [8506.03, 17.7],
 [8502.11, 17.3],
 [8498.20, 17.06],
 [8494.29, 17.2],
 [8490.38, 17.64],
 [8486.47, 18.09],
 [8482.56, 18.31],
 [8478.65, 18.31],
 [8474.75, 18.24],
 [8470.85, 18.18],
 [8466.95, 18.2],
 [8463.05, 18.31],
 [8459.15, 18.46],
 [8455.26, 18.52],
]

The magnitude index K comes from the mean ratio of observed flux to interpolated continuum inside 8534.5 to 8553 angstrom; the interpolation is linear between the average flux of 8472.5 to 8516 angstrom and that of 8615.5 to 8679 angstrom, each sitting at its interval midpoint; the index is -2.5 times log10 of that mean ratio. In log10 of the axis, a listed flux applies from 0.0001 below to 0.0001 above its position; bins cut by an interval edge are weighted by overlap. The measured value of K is 0.14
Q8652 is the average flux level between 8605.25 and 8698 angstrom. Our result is 18.8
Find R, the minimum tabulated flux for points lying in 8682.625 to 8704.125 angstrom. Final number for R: 18.66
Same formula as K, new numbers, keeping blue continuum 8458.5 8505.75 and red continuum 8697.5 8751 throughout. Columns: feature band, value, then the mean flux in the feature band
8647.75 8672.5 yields 0.108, 17.2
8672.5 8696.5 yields 0.032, 18.6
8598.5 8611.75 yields -0.022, 19.1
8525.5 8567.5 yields 0.087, 16.9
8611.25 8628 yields -0.064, 19.9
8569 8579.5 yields 0.012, 18.3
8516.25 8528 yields 0.022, 17.8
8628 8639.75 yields -0.075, 20.2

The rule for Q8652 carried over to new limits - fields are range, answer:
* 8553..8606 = 18.4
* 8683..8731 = 19.3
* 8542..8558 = 16.6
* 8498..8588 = 17.5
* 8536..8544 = 15.4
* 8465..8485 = 18.2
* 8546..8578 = 17.8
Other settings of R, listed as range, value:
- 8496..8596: 15.19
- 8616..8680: 16.33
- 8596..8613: 18.78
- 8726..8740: 19.37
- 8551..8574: 17.35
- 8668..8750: 16.9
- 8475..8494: 17.64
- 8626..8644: 19.76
